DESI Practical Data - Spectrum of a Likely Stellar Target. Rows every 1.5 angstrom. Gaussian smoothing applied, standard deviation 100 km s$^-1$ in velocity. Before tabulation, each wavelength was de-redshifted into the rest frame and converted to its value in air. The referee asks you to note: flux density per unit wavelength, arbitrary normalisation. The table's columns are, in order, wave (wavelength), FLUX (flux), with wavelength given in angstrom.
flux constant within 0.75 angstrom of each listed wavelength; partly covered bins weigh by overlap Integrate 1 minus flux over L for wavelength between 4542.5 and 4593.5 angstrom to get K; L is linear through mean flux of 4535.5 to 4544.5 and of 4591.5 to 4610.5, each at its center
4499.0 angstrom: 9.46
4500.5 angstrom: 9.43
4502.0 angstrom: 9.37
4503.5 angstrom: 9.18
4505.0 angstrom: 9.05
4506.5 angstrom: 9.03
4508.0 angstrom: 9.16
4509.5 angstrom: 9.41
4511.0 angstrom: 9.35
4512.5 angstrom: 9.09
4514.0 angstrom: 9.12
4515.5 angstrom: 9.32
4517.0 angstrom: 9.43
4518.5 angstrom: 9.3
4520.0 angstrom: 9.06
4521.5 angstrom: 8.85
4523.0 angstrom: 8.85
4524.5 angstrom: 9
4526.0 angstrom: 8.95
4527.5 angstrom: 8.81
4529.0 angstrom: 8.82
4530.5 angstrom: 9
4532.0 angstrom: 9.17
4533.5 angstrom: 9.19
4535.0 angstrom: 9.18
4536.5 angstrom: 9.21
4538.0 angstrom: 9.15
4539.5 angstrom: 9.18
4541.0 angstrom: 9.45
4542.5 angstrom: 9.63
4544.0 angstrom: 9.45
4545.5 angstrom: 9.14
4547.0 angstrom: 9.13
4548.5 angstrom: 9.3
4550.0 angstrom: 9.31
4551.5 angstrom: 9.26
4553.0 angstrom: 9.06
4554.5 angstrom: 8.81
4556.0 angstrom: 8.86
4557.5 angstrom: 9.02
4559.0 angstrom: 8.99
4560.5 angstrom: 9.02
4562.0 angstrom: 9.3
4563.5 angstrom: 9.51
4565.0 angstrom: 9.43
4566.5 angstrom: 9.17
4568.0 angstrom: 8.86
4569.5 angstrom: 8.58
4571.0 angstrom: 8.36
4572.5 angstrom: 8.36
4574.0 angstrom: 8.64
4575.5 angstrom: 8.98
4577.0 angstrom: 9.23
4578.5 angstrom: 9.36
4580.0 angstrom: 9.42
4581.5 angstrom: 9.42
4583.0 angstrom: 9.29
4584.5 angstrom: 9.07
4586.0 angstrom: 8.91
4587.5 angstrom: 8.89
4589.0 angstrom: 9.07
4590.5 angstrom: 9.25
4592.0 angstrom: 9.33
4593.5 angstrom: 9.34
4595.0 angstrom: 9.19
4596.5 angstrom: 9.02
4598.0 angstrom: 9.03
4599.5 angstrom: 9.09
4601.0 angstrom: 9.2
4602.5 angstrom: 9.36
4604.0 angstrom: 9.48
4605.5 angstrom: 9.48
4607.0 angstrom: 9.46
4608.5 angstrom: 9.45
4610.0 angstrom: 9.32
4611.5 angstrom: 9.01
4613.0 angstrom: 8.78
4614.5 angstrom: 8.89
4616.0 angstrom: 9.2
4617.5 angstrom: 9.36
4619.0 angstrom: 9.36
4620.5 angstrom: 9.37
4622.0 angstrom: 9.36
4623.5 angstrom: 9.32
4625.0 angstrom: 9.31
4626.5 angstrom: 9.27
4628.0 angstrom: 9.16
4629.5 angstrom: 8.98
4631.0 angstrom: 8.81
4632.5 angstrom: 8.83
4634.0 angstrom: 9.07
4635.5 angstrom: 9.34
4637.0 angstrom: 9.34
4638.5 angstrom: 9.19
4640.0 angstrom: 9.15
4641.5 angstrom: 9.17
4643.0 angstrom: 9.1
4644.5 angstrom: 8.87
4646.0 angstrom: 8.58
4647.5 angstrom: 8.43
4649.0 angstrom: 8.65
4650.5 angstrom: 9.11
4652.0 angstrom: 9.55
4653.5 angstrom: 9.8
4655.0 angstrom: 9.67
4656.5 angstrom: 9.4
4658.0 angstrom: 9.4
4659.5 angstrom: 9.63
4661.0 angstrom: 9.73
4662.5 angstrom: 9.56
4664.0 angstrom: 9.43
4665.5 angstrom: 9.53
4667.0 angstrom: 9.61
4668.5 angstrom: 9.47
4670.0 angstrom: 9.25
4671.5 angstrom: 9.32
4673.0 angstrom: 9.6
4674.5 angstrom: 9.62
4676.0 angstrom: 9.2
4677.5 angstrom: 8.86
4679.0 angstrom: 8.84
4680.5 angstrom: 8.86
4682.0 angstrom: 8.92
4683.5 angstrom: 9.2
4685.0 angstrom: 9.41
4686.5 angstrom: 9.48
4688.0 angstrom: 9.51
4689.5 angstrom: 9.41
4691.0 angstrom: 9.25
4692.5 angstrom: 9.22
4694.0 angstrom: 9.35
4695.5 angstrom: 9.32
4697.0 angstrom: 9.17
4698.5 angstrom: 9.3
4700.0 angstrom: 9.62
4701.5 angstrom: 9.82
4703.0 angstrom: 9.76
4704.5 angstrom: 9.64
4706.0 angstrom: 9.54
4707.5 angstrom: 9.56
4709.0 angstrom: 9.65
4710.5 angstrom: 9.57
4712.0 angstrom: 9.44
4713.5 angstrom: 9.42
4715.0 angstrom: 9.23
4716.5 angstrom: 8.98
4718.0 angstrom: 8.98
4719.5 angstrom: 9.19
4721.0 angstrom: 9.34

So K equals 1.2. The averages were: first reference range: 9.34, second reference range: 9.29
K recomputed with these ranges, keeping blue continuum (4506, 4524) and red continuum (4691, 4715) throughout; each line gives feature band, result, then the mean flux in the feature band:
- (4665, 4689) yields 0.4 angstrom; 9.29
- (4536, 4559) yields 0.1 angstrom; 9.19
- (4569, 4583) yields 0.5 angstrom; 8.95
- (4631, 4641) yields 0.3 angstrom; 9.13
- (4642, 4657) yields 0.4 angstrom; 9.11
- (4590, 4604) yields 0.1 angstrom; 9.22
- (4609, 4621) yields 0.2 angstrom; 9.16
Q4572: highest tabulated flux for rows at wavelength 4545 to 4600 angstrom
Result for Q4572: 9.51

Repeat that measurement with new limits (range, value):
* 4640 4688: 9.8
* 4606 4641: 9.46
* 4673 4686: 9.62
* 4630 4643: 9.34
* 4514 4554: 9.63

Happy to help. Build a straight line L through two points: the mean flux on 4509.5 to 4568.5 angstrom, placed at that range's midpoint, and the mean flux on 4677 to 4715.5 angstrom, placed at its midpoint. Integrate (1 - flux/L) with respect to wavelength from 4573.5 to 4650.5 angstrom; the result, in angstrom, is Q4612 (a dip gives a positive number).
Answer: 0.9 angstrom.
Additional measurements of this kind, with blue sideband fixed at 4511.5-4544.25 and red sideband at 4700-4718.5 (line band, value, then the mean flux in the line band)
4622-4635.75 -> 0.30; 9.13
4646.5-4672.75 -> 0.02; 9.38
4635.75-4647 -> 0.36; 9.06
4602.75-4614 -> 0.02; 9.28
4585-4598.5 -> 0.21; 9.12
